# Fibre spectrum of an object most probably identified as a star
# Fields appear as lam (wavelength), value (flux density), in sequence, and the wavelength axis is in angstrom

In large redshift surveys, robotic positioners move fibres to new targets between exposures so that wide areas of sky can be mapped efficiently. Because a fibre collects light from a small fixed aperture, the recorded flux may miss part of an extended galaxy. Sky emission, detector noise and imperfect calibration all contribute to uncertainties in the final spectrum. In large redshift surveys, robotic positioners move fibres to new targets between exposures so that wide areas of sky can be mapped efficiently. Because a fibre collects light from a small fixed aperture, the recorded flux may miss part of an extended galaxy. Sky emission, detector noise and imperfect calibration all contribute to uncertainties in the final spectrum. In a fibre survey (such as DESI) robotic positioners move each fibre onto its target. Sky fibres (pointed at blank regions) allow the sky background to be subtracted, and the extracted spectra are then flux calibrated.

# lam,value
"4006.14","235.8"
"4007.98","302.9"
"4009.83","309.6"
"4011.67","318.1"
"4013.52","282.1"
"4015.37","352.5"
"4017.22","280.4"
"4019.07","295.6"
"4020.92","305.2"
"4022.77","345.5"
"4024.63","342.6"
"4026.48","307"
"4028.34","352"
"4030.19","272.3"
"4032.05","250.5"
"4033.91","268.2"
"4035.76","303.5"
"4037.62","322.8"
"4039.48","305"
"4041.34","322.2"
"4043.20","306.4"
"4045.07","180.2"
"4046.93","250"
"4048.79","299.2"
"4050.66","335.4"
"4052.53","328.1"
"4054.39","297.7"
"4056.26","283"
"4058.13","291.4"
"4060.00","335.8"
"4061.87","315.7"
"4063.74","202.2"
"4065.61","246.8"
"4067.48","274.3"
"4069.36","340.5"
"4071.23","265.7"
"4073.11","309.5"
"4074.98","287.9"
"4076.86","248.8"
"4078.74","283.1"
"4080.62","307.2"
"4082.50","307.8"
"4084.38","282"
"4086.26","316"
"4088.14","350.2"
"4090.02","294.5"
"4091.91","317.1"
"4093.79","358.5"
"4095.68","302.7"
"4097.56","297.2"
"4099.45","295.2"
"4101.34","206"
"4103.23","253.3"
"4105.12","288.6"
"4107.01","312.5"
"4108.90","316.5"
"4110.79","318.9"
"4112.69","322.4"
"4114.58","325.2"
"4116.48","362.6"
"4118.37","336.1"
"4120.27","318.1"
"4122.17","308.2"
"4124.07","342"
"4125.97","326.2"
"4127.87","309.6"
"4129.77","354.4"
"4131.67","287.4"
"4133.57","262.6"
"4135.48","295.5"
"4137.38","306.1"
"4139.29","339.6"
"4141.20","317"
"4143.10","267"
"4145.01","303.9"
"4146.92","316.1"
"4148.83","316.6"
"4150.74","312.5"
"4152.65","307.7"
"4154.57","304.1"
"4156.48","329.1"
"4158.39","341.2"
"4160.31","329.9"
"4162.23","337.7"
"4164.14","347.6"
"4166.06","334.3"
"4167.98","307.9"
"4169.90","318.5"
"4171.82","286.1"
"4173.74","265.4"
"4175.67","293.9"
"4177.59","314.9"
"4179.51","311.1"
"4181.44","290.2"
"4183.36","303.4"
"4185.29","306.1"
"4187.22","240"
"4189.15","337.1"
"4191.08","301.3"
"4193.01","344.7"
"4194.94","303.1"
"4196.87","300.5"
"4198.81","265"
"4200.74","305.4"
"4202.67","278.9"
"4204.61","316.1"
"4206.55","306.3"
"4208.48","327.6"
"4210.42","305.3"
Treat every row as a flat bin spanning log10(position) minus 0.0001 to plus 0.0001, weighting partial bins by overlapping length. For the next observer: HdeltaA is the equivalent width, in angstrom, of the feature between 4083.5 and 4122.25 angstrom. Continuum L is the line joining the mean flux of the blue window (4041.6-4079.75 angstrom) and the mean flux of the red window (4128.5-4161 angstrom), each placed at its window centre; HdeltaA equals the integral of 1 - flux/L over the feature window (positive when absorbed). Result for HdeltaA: -1.4 angstrom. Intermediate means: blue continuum 285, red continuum 311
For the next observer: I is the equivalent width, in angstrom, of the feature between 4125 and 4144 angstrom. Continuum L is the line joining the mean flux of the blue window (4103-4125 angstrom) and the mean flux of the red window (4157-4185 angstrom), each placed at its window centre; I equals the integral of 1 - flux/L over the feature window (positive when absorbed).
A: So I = 0.62 angstrom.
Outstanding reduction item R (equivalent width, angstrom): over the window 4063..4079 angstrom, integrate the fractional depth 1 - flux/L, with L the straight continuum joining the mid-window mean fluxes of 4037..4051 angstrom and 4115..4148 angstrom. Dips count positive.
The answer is 1.2 angstrom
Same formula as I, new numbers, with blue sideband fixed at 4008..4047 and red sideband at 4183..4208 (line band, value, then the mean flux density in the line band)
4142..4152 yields -0.1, 304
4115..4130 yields -1.5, 331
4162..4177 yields -0.5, 310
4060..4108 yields 1.4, 291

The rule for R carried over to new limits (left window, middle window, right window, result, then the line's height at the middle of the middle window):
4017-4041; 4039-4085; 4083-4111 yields 2.22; 303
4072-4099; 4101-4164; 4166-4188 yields -2.66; 300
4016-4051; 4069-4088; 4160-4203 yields 0.23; 299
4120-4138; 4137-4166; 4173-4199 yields -1.22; 306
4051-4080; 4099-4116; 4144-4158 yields 0.34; 301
